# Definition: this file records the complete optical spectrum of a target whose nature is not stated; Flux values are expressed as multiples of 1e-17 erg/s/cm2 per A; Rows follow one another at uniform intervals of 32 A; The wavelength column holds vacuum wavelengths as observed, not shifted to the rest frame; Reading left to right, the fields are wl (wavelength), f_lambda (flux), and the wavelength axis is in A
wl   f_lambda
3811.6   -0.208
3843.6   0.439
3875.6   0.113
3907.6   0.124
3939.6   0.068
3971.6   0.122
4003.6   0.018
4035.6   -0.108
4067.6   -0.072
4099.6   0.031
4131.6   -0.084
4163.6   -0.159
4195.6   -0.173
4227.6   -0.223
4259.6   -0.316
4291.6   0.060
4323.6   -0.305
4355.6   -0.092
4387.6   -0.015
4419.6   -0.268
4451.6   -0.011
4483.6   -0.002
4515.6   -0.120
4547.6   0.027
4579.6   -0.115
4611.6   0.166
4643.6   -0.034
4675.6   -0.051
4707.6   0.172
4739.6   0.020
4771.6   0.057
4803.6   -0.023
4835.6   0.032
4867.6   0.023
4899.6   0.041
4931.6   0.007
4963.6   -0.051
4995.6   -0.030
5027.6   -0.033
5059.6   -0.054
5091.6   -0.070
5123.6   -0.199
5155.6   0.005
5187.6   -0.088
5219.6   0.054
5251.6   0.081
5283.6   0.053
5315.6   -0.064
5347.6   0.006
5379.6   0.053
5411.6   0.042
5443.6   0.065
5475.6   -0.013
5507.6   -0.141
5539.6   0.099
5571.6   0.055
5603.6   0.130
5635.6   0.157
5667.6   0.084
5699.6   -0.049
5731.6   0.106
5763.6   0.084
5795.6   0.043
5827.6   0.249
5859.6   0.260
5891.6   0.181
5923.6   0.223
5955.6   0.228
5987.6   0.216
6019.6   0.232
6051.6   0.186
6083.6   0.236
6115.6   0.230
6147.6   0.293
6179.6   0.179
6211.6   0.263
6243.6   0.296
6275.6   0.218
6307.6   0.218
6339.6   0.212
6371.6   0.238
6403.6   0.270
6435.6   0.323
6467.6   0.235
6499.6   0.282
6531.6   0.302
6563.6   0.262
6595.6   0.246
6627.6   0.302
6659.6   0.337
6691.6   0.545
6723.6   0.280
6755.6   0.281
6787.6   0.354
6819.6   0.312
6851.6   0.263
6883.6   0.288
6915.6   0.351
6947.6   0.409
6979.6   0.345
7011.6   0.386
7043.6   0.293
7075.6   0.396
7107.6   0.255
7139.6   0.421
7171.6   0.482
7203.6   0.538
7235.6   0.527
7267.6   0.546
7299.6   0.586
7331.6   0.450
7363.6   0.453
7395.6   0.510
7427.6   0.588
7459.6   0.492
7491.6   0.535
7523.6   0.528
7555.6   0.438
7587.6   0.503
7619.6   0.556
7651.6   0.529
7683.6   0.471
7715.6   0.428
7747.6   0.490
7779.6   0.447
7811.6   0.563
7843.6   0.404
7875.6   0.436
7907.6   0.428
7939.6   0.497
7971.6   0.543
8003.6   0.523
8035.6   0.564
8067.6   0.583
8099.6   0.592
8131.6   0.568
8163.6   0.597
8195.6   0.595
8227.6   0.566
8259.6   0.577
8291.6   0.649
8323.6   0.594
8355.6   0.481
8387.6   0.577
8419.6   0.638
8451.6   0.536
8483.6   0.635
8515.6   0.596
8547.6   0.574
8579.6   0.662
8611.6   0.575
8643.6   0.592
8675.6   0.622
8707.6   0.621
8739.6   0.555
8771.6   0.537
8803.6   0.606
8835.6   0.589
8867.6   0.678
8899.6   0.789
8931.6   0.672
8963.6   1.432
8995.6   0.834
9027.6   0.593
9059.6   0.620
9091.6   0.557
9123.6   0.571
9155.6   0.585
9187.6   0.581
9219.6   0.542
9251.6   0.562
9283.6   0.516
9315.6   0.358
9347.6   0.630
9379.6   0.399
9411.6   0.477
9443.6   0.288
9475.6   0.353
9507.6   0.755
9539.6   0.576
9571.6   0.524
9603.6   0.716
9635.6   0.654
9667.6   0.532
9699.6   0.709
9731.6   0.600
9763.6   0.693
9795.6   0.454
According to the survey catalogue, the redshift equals 0.792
